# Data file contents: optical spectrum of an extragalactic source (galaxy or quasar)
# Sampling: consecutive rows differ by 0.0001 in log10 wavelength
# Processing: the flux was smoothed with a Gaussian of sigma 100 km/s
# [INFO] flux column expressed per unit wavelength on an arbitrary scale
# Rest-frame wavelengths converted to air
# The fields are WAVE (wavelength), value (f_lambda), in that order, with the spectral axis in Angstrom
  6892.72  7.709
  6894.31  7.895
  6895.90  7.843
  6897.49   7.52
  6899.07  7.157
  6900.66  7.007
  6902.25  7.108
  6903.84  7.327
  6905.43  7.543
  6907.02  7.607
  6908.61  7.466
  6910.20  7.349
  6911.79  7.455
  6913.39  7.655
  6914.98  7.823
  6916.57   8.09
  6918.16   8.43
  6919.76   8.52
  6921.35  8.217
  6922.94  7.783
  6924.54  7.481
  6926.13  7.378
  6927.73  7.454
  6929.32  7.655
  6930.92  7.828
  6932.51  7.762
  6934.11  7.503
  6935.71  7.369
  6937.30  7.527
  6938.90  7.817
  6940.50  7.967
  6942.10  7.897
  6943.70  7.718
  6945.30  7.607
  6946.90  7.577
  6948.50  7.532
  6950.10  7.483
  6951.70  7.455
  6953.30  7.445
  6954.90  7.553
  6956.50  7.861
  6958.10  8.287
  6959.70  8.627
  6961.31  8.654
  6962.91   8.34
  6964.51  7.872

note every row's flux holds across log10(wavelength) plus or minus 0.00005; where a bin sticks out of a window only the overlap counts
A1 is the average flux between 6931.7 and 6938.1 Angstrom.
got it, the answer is 7.55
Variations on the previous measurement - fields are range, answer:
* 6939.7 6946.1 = 7.79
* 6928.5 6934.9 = 7.69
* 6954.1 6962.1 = 8.2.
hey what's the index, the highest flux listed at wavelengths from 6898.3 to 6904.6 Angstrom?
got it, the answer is 7.327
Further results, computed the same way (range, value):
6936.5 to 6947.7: 7.967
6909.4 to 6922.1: 8.52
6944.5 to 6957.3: 7.861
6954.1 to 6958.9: 8.287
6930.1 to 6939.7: 7.828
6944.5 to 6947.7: 7.607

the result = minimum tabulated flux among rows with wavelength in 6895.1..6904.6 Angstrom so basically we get 7.007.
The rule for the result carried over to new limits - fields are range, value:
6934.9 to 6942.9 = 7.369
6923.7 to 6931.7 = 7.378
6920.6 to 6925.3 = 7.481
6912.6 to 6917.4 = 7.655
